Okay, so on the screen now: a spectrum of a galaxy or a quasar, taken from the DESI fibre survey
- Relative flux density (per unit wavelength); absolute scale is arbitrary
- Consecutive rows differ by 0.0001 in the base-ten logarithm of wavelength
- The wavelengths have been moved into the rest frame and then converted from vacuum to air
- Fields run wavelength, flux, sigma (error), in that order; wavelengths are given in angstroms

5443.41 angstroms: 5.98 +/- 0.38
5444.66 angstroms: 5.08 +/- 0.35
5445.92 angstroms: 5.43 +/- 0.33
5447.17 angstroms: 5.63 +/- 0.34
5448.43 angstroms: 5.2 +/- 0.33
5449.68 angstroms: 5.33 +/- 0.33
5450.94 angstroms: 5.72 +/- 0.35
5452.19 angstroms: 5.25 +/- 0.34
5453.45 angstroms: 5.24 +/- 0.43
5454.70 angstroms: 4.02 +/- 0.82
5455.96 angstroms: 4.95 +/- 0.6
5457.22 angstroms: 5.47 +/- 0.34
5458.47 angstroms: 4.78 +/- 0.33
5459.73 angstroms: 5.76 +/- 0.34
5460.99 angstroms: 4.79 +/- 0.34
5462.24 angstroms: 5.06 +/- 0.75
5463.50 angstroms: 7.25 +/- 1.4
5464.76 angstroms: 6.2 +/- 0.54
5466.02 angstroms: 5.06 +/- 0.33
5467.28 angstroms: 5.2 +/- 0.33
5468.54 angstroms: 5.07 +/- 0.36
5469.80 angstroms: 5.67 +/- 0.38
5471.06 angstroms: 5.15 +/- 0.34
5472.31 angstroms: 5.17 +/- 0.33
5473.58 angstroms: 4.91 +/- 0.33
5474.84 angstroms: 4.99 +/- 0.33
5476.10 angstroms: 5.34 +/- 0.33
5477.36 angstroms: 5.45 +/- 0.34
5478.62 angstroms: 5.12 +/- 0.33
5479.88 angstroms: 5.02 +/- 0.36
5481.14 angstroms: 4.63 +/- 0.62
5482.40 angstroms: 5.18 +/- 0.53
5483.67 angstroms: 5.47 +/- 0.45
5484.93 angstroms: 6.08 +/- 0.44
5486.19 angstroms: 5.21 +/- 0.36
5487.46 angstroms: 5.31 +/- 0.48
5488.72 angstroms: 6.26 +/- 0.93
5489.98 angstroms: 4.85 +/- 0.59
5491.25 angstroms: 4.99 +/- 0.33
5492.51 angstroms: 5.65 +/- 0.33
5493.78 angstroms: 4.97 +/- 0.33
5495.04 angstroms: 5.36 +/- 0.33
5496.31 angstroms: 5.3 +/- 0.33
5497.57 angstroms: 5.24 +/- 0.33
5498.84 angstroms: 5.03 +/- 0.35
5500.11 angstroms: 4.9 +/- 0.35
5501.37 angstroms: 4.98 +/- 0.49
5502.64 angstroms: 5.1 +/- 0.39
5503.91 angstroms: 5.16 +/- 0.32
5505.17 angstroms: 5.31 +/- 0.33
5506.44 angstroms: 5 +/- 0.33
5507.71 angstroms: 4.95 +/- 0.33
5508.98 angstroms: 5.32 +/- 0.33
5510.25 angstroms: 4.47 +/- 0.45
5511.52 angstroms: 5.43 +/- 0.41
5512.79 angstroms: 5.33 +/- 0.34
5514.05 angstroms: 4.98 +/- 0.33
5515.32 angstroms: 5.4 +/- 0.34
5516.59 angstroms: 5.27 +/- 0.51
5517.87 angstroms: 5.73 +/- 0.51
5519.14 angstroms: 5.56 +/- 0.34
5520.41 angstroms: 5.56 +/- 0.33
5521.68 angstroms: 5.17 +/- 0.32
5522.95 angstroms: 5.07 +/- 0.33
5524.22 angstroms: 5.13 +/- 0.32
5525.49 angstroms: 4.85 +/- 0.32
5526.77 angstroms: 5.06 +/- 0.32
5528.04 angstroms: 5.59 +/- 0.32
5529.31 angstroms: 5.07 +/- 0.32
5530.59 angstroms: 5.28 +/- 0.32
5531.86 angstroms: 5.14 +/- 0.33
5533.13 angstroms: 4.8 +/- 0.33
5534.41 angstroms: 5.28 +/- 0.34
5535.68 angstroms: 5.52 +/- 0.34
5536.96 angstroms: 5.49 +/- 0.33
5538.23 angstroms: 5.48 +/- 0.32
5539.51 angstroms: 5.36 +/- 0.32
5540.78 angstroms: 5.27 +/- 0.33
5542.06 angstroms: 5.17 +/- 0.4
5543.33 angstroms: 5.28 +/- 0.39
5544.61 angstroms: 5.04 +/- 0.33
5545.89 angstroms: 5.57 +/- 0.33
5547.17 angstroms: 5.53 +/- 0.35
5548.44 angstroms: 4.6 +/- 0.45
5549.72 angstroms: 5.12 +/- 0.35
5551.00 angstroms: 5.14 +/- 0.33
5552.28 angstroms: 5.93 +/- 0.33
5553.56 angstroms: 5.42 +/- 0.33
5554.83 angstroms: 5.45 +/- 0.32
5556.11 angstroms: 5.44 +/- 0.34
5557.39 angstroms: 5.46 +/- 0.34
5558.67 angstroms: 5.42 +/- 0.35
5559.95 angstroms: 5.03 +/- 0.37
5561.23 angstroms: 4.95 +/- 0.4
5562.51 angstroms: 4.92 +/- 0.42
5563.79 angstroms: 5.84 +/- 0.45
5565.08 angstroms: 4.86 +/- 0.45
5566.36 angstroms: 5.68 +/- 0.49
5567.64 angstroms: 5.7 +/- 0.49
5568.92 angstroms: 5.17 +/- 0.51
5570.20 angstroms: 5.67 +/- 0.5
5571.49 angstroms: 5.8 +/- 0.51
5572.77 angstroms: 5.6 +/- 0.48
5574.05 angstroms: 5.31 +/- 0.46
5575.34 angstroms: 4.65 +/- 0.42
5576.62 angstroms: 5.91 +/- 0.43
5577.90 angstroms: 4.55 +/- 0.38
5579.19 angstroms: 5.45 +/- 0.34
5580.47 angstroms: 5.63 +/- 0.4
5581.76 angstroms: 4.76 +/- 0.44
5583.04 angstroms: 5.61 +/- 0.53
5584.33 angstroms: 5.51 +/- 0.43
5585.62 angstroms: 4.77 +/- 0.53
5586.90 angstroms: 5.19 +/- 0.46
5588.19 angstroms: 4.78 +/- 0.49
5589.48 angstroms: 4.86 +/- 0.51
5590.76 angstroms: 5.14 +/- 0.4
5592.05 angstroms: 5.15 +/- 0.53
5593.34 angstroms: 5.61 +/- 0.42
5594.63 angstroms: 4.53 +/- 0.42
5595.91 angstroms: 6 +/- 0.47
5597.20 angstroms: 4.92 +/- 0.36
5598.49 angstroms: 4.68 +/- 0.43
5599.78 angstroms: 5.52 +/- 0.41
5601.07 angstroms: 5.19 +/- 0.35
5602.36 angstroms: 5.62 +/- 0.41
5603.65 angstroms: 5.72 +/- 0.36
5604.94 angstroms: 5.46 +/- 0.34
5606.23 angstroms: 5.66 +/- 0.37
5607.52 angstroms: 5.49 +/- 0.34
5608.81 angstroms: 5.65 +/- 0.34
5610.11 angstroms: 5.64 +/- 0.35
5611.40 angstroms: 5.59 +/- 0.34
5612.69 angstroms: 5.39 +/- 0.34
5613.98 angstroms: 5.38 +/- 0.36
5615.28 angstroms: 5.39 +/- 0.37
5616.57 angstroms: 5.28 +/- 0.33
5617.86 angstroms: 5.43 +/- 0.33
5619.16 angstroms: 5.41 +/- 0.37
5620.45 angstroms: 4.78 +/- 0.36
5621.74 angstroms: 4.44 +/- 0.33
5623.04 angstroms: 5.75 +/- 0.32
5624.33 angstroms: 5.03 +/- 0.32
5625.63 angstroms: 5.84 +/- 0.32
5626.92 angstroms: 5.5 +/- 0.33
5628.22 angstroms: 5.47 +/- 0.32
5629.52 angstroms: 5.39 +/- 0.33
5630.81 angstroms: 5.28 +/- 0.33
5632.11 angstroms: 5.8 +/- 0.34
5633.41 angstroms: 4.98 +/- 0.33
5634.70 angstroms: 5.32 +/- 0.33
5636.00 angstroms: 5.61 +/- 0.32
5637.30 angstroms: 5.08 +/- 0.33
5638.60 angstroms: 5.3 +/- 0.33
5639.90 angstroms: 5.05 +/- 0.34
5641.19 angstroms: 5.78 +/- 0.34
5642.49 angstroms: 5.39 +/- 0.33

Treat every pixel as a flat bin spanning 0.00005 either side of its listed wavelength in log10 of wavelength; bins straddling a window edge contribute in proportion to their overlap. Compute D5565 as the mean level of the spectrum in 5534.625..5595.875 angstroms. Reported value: 5.29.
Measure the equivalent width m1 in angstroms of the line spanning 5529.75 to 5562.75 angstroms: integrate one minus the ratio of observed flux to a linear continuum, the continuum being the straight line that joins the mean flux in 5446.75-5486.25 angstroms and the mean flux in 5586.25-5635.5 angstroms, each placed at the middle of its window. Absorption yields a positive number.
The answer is 0.2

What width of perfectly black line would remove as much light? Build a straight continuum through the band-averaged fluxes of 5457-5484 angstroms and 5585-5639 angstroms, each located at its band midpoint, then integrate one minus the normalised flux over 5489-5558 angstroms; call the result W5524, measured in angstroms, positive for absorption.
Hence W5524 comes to 0.9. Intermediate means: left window 5.3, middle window 5.24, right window 5.31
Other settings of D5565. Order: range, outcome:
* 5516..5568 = 5.3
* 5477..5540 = 5.24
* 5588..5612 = 5.34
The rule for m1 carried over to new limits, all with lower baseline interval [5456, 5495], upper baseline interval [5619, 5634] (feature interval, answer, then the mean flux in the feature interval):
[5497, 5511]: 0.7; 5.04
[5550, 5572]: -0.3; 5.4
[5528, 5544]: 0.1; 5.28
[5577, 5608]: 0.4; 5.25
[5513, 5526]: 0.1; 5.28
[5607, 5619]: -0.4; 5.47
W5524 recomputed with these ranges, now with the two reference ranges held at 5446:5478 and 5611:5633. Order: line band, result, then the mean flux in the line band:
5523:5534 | 0.44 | 5.11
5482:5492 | -0.21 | 5.43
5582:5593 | 0.45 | 5.13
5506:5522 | 0.23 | 5.25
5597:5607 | -0.03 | 5.37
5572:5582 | 0.16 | 5.26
